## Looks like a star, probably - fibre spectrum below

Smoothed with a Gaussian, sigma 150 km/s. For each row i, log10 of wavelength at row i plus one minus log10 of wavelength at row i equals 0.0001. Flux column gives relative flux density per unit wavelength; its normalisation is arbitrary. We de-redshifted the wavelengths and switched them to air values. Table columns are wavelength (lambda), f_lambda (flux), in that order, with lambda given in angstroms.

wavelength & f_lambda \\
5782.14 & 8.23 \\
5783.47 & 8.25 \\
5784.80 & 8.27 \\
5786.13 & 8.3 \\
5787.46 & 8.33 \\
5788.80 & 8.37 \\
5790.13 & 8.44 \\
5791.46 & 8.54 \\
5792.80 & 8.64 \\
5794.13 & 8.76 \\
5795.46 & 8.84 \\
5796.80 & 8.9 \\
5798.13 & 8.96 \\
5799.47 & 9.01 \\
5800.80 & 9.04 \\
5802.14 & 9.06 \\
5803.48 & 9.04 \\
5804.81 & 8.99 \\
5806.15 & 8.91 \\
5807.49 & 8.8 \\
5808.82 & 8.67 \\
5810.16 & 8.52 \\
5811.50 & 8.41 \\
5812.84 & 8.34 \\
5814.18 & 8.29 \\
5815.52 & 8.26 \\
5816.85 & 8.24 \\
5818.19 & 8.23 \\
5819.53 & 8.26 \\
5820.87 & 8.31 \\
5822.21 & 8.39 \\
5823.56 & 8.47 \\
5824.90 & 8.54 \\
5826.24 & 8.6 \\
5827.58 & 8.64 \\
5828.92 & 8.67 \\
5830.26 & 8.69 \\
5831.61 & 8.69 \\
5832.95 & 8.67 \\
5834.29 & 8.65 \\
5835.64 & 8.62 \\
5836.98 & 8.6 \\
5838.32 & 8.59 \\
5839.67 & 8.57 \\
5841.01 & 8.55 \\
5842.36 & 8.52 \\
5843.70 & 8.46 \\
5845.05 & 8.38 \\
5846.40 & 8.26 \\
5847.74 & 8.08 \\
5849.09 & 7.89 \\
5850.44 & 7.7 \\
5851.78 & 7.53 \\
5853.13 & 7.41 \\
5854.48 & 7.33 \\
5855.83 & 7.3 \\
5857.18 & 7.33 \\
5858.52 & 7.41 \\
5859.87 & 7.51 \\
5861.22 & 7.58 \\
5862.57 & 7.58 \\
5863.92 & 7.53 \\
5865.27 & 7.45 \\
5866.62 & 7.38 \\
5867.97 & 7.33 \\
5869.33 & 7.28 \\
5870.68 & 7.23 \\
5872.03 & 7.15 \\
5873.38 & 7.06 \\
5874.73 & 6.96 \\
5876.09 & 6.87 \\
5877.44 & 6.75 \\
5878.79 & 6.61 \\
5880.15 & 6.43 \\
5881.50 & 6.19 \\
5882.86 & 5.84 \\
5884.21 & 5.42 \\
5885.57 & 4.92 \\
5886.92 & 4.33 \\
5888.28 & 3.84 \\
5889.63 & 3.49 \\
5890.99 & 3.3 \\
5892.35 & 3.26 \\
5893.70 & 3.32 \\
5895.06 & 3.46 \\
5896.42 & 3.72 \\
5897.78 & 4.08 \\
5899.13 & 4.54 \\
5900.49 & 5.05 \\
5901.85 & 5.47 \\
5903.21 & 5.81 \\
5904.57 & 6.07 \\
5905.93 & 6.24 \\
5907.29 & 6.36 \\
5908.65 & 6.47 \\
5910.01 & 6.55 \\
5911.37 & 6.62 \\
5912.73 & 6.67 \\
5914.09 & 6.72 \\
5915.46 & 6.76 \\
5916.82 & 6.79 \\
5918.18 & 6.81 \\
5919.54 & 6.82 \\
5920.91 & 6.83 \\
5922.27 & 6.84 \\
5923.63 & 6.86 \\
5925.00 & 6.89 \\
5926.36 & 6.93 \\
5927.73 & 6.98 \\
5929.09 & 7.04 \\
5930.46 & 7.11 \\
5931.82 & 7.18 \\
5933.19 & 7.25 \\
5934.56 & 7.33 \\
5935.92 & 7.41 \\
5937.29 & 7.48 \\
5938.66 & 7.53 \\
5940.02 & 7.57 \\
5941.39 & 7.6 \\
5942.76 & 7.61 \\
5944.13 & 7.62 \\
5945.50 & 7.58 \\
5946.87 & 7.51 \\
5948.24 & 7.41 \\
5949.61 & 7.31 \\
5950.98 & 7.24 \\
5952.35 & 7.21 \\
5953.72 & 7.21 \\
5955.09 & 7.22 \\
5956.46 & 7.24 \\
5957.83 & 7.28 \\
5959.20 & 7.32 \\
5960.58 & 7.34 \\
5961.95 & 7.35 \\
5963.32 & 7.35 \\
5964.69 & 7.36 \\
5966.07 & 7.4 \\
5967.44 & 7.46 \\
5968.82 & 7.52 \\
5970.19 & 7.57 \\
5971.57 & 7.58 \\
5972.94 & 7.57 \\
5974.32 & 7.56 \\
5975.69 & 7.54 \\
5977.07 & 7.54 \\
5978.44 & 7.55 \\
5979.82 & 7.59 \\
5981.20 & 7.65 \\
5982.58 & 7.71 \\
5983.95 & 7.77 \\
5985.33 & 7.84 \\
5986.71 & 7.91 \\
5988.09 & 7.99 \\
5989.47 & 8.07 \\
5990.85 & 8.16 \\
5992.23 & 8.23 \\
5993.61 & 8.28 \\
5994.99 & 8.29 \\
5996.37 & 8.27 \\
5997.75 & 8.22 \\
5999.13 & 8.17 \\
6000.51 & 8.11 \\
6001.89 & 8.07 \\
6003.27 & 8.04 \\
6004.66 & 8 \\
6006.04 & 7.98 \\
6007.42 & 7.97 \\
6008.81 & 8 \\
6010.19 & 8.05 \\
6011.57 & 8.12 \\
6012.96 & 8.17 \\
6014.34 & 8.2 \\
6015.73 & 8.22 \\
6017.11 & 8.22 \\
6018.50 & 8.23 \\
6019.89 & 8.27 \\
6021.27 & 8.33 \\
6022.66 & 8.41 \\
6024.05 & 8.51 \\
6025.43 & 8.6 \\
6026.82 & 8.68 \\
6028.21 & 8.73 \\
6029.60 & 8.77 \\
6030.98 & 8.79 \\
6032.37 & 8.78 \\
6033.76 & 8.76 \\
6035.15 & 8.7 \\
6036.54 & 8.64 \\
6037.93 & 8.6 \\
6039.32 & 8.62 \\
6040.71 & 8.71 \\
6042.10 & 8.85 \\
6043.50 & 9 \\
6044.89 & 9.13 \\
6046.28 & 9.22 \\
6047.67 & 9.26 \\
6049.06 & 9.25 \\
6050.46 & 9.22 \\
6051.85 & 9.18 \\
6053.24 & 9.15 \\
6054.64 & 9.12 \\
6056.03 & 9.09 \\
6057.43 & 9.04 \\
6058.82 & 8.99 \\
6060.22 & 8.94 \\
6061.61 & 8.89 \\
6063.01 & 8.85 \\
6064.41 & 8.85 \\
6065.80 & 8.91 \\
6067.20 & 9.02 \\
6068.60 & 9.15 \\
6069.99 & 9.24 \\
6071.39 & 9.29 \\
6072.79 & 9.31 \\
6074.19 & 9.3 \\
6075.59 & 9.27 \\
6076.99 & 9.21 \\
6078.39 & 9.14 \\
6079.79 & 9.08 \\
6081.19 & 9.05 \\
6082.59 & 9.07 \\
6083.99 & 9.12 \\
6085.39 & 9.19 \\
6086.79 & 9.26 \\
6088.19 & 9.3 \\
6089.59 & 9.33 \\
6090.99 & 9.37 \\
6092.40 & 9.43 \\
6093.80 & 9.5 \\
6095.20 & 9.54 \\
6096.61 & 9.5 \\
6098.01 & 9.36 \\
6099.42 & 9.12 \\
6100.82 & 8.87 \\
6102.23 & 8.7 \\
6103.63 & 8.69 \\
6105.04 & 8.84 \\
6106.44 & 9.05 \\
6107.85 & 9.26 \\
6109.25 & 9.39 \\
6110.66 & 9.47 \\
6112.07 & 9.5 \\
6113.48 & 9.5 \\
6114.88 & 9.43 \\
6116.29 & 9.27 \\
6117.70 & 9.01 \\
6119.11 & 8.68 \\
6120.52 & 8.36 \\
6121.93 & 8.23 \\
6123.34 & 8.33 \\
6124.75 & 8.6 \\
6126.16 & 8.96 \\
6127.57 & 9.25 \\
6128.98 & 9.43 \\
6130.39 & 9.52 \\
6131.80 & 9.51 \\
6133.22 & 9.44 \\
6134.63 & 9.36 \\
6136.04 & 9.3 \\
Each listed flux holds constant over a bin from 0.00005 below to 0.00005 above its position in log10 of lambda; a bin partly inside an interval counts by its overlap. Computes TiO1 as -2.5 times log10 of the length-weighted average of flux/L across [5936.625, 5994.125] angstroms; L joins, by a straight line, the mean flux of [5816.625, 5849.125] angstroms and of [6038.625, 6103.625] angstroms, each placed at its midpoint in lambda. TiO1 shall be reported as 0.17 mag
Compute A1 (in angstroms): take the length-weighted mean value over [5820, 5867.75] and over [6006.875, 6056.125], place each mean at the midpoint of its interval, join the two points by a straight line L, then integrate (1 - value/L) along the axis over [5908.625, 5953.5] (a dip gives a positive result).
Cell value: 6.66 angstroms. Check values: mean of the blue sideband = 8.1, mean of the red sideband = 8.65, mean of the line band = 7.12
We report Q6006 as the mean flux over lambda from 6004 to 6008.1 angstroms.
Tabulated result 7.99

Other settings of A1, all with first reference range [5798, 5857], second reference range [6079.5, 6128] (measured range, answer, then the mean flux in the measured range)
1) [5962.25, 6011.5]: 5.4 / 7.84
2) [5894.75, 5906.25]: 4.9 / 4.94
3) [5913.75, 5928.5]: 3.1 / 6.84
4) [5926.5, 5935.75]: 1.6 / 7.15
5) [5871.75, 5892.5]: 7.3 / 5.55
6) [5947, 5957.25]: 1.7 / 7.28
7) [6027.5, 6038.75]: 0.3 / 8.72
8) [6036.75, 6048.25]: 0.1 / 8.91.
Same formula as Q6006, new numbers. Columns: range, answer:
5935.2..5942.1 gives 7.52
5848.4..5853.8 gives 7.63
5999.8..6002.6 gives 8.11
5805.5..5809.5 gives 8.8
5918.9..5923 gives 6.83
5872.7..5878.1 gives 6.91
